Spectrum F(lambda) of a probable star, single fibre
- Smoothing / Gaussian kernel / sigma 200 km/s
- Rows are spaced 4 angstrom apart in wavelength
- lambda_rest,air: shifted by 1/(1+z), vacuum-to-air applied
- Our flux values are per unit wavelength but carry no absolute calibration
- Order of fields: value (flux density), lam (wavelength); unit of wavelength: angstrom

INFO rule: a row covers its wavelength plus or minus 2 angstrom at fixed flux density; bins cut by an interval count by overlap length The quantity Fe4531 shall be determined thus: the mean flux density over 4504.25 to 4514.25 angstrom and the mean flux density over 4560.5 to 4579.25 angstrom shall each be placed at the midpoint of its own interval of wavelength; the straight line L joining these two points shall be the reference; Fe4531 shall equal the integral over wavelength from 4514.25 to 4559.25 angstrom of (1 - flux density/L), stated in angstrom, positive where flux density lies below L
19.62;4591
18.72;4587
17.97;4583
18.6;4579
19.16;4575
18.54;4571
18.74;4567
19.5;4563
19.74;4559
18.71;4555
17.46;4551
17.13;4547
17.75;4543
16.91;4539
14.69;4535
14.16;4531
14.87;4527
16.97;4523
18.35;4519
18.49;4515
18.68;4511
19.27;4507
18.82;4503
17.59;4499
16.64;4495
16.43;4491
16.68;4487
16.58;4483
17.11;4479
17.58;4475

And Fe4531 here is 4.68 angstrom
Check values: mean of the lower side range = 18.9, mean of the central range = 17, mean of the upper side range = 19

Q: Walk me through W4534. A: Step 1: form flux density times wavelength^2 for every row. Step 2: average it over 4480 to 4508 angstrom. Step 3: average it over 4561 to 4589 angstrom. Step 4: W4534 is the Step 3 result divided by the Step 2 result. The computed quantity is 1.1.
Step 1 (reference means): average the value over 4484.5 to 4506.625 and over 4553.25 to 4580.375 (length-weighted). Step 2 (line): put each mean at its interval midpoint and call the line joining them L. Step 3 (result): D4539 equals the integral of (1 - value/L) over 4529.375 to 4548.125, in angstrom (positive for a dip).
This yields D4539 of 2.3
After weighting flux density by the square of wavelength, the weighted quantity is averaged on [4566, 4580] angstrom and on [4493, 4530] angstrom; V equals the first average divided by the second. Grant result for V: 1.09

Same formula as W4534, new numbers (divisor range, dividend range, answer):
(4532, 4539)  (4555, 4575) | 1.27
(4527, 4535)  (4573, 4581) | 1.33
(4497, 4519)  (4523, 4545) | 0.86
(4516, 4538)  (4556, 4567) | 1.23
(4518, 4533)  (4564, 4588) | 1.20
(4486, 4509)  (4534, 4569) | 1.04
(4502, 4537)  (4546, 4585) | 1.11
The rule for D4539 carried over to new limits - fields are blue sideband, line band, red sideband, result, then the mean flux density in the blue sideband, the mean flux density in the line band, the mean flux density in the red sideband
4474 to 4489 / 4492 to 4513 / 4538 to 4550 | -1.29 angstrom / 16.9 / 18.1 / 17.3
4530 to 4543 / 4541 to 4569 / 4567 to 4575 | -1.76 angstrom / 15.7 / 18.4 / 18.7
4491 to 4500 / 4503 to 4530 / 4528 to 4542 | -2.66 angstrom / 16.9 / 17.7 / 15.4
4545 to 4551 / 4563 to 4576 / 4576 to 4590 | -0.61 angstrom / 17.2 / 18.9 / 18.6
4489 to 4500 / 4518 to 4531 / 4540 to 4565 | 1.02 angstrom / 16.8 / 16.2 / 18.3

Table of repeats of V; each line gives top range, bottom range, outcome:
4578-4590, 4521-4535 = 1.25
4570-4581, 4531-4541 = 1.24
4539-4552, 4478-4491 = 1.07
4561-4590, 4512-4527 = 1.10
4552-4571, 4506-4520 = 1.04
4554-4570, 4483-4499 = 1.18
